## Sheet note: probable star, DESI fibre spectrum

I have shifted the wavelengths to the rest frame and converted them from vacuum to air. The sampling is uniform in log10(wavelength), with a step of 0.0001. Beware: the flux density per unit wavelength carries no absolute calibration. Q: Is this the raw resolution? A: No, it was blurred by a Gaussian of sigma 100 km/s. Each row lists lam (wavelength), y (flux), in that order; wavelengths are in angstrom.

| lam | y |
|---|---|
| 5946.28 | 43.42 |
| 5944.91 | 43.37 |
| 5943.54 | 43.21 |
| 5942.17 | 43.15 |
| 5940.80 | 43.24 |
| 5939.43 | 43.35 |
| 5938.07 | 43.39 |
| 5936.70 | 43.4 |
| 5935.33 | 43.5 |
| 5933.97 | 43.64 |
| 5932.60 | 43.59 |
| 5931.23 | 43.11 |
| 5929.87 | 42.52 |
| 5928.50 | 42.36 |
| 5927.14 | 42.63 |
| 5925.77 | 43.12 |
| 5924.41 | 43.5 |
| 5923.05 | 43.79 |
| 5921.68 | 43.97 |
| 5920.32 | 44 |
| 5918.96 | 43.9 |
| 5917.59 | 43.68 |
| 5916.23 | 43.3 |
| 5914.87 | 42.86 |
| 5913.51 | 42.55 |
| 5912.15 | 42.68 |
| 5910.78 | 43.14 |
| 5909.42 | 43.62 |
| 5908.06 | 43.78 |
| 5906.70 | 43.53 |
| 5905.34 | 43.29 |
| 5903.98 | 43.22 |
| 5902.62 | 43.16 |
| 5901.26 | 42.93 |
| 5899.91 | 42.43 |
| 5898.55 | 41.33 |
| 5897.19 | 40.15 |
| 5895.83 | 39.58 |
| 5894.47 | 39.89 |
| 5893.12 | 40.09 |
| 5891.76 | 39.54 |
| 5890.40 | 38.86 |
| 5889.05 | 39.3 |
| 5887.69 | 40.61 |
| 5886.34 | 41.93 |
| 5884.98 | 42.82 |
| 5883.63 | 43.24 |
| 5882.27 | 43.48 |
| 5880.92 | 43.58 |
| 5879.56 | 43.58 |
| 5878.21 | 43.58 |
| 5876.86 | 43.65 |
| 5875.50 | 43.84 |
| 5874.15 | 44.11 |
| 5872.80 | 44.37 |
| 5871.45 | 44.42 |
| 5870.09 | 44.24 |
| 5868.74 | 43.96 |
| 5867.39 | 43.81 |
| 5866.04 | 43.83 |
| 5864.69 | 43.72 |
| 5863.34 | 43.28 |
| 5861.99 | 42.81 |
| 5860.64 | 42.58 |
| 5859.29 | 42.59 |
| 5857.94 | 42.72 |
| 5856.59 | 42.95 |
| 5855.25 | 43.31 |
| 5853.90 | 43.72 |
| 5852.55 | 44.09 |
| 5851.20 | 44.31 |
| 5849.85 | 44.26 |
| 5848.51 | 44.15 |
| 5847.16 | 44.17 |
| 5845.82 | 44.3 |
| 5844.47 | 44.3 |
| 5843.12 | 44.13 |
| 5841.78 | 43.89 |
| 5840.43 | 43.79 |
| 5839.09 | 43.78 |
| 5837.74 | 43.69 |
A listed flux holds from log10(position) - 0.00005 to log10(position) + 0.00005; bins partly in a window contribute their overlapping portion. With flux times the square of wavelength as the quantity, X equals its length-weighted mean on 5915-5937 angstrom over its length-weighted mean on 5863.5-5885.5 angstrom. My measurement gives 1.01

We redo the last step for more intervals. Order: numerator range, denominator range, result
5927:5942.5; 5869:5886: 1.01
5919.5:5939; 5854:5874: 1.02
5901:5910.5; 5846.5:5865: 1.01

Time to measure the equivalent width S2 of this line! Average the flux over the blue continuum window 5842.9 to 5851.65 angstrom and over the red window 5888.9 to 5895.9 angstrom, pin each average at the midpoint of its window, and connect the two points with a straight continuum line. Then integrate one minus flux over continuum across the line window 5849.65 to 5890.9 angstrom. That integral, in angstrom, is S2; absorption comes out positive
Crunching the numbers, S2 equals -1.29 angstrom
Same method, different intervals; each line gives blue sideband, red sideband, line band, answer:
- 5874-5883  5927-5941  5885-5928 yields 1.1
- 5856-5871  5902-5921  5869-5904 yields 0.9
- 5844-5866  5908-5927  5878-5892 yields 0.5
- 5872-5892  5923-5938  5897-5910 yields 0.0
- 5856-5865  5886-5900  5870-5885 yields -0.8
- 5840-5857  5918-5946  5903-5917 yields 0.1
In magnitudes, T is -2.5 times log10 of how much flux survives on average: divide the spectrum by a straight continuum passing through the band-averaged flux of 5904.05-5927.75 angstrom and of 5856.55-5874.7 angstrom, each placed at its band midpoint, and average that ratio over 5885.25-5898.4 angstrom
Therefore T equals 0.09 mag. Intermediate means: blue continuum 43.5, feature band 40.1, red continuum 43.4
